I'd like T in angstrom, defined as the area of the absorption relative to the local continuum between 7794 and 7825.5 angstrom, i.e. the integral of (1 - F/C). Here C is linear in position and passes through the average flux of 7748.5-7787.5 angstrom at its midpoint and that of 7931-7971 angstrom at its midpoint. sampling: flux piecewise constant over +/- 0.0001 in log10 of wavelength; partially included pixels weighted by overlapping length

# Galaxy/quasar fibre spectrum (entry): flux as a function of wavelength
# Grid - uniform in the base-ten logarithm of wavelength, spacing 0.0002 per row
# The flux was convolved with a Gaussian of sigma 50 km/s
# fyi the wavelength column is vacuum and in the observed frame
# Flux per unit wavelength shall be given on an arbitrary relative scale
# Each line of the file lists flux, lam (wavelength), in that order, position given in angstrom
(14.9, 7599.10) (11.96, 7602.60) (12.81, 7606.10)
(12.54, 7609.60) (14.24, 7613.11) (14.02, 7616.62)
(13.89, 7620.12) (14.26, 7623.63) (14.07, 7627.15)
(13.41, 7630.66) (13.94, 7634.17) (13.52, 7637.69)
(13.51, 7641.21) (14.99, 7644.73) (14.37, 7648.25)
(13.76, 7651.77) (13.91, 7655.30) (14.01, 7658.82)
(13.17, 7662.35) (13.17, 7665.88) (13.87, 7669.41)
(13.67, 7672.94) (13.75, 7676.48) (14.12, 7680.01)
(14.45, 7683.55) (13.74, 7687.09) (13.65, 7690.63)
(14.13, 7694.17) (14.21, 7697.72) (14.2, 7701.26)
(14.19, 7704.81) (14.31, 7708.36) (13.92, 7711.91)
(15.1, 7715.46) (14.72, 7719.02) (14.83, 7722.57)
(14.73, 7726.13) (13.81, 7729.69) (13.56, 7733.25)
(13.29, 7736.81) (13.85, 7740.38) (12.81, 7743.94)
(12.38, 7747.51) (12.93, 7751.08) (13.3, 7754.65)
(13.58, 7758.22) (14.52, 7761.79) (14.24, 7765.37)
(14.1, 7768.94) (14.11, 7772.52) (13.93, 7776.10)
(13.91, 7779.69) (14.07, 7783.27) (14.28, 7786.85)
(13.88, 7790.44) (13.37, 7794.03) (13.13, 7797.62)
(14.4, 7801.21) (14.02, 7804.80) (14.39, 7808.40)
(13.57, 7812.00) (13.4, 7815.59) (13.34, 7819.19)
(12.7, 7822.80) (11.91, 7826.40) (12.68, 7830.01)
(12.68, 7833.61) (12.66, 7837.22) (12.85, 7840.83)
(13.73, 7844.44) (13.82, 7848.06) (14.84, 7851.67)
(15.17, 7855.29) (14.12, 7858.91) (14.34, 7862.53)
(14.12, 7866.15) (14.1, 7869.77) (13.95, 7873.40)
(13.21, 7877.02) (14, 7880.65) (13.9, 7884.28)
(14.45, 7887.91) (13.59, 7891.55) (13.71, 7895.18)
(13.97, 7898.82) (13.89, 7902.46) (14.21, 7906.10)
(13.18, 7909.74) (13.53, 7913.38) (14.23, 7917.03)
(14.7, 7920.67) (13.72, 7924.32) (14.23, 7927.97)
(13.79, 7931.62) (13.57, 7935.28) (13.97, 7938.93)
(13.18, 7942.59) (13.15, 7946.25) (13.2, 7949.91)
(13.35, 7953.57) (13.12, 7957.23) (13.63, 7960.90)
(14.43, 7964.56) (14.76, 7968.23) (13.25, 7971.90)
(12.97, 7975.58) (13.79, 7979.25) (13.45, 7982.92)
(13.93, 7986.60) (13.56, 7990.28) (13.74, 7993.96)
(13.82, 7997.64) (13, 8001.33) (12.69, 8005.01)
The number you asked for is 0.6 angstrom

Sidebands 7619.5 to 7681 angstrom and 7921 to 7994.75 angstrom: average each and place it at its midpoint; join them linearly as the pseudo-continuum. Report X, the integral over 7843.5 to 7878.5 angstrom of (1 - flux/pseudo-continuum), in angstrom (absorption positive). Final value -1.1 angstrom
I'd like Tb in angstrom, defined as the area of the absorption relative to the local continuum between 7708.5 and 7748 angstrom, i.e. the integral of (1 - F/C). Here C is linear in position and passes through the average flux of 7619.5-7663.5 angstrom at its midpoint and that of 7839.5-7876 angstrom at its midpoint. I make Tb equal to 0.0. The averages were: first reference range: 13.9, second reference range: 14.1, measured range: 14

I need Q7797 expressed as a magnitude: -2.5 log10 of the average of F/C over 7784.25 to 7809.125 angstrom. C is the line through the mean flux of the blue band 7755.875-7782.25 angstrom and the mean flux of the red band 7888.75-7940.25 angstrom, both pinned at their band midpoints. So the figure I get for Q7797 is 0.01 mag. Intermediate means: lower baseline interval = 14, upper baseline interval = 13.9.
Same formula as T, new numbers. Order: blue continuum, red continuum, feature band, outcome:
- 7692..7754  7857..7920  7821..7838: 1.7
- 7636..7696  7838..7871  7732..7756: 1.4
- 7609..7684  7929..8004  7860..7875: -0.5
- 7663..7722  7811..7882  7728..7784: 0.9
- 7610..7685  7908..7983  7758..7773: -0.4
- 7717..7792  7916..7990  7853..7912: -1.0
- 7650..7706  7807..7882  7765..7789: -0.7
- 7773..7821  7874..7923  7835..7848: 0.6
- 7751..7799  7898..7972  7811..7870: 1.3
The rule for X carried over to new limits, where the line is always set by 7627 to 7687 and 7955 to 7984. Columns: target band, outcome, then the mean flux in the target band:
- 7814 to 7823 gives 0.4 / 13.2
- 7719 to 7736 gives -0.5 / 14.2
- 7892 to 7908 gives -0.2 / 13.9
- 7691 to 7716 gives -0.7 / 14.2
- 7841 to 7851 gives 0.0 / 13.7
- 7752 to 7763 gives 0.1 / 13.7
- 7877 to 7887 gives -0.1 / 13.9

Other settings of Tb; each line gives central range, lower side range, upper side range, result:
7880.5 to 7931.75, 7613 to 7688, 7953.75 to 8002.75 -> -0.9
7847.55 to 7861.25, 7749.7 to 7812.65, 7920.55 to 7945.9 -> -0.7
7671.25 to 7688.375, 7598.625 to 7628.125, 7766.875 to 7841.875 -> -0.5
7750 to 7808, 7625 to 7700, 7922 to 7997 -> -0.4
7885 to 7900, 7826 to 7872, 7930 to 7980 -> -0.3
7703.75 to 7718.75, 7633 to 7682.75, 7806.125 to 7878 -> -0.7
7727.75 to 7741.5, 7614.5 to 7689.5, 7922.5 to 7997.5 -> 0.2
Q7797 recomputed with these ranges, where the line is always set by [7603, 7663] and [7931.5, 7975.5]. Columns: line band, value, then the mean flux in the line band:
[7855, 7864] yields -0.062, 14.4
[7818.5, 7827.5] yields 0.086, 12.6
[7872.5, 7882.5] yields -0.007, 13.7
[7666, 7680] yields 0.000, 13.7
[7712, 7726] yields -0.079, 14.7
